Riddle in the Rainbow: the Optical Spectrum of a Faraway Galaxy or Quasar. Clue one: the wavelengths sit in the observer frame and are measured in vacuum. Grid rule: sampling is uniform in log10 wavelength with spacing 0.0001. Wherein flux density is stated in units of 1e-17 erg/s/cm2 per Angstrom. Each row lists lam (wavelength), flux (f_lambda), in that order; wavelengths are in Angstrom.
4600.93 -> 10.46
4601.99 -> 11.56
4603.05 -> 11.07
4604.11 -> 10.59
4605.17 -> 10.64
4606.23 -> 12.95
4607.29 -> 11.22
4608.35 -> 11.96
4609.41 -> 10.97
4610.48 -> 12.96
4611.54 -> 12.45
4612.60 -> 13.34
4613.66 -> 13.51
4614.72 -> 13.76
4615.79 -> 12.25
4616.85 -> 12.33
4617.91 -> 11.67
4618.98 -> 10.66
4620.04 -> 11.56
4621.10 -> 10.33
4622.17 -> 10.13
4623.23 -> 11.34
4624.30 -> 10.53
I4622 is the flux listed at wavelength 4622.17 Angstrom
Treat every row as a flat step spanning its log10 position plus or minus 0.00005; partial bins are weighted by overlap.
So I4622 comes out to 10.13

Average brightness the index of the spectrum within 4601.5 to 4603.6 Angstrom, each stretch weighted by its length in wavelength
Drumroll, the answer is 11.3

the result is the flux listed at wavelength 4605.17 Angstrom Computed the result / 10.64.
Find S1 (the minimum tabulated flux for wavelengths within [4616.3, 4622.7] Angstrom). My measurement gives 10.13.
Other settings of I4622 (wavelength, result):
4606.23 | 12.95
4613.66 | 13.51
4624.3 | 10.53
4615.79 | 12.25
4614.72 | 13.76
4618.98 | 10.66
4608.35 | 11.96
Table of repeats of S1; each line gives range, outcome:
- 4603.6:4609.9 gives 10.59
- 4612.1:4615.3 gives 13.34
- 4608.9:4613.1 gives 10.97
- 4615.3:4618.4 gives 11.67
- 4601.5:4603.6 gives 11.07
